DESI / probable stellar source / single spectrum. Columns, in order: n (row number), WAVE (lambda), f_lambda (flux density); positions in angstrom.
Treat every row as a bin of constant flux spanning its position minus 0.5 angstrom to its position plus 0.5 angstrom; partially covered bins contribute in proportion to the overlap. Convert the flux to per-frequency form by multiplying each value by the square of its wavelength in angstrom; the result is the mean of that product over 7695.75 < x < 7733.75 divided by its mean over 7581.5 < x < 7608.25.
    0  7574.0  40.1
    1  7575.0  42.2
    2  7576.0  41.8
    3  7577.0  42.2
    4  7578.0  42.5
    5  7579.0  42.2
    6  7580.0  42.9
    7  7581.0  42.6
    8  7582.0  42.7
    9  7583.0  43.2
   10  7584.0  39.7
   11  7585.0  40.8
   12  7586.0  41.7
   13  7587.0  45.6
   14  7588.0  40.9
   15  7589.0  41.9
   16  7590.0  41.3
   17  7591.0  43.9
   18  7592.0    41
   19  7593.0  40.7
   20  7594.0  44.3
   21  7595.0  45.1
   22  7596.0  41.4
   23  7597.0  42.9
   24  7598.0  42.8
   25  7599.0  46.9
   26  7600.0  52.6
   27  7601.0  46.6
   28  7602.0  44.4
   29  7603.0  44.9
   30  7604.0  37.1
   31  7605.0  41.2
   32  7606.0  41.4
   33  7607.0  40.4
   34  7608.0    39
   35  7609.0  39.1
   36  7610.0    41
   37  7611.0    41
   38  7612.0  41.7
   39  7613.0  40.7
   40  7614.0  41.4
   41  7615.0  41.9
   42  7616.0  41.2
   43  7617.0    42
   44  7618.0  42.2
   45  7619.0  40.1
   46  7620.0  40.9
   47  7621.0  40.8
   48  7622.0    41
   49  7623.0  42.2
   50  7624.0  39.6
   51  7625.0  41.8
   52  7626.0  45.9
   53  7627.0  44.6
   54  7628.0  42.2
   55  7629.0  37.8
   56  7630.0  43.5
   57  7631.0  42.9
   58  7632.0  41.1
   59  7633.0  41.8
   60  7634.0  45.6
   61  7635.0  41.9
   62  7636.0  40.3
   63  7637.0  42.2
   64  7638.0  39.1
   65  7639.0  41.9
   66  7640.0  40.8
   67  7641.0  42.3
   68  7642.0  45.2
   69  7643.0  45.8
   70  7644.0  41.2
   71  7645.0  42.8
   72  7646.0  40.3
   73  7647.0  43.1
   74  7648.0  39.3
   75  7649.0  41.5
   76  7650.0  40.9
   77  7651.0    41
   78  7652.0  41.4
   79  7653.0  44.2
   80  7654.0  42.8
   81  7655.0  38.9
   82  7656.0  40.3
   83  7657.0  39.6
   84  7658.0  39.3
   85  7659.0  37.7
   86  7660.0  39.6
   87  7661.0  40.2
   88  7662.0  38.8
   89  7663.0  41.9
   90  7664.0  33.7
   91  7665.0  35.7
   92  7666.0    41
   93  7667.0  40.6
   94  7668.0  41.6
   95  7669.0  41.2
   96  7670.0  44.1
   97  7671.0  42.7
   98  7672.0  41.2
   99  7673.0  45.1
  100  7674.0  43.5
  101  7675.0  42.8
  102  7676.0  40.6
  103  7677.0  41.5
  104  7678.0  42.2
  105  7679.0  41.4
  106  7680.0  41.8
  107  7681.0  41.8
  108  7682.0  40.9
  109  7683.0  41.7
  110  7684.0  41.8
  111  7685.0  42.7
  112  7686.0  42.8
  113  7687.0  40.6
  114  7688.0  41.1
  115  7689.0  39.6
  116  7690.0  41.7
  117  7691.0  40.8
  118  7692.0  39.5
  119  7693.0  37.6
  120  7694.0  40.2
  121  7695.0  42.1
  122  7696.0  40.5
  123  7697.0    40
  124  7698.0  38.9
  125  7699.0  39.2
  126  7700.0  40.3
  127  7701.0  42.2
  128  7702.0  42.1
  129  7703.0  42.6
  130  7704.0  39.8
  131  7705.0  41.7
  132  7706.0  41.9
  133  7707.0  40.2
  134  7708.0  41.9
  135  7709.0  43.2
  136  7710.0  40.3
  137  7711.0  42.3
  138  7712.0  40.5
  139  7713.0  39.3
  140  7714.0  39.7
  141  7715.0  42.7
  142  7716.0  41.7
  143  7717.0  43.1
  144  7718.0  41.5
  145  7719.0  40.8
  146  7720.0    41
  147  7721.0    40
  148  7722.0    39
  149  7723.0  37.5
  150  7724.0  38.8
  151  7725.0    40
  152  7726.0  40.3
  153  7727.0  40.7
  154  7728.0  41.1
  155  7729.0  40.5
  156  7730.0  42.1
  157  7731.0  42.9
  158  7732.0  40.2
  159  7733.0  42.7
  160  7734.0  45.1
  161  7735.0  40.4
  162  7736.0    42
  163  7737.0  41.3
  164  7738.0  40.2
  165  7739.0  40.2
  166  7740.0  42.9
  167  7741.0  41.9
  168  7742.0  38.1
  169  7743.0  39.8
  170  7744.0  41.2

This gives 1.0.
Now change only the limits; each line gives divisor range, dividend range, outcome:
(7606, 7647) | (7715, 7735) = 1.01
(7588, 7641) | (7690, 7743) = 1.00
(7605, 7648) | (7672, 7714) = 1.01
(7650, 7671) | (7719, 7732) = 1.02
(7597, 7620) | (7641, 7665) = 0.98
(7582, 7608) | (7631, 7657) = 0.99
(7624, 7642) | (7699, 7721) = 1.00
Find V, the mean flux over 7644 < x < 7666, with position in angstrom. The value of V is 40.2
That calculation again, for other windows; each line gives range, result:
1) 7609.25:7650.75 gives 41.8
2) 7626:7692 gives 41.4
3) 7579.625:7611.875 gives 42.5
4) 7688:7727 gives 40.7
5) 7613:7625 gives 41.2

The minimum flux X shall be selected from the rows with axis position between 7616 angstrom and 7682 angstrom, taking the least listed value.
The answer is 33.7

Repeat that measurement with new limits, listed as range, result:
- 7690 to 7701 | 37.6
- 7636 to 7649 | 39.1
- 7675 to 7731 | 37.5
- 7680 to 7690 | 39.6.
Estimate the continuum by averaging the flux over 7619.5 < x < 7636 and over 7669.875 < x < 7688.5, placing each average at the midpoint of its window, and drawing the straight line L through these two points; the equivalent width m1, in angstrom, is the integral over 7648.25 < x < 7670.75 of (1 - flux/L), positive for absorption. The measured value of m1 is 1.0 angstrom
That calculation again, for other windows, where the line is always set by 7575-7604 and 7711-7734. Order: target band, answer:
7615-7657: 0.5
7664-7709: 0.3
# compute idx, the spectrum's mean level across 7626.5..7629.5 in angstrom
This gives 41.5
